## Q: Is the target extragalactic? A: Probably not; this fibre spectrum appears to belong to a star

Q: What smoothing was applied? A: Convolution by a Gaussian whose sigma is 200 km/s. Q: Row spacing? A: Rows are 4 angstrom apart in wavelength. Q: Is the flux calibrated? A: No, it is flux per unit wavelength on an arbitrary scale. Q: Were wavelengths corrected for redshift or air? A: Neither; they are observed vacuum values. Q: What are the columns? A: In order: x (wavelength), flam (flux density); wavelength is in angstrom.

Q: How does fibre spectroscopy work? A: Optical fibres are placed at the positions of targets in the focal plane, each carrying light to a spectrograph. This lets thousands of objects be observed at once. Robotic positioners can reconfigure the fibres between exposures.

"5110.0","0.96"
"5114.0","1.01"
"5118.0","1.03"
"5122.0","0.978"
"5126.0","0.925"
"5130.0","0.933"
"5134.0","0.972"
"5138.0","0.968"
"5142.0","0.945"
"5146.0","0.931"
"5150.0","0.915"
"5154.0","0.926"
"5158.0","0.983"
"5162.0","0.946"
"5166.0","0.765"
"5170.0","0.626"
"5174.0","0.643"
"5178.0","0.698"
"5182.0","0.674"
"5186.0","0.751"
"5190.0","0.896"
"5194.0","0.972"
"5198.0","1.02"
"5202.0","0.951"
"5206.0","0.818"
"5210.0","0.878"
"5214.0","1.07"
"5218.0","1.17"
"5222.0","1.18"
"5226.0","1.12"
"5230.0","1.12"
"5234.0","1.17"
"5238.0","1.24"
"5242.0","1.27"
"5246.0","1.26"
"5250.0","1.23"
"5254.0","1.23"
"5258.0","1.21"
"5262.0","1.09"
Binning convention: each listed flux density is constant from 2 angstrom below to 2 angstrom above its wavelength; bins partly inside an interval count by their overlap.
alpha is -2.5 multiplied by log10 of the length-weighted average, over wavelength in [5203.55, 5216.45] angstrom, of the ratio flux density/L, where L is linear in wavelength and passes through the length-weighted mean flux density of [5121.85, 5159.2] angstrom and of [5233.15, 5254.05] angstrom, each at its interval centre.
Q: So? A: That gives 0.22 mag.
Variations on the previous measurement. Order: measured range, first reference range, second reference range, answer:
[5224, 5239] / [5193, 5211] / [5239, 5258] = -0.03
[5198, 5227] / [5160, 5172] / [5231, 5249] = 0.04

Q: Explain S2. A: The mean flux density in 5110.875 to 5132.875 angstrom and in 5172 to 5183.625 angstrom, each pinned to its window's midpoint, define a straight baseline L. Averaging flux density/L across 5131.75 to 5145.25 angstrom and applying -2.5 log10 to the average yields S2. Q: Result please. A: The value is -0.09 mag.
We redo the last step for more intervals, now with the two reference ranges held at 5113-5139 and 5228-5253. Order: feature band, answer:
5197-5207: 0.21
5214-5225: 0.02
